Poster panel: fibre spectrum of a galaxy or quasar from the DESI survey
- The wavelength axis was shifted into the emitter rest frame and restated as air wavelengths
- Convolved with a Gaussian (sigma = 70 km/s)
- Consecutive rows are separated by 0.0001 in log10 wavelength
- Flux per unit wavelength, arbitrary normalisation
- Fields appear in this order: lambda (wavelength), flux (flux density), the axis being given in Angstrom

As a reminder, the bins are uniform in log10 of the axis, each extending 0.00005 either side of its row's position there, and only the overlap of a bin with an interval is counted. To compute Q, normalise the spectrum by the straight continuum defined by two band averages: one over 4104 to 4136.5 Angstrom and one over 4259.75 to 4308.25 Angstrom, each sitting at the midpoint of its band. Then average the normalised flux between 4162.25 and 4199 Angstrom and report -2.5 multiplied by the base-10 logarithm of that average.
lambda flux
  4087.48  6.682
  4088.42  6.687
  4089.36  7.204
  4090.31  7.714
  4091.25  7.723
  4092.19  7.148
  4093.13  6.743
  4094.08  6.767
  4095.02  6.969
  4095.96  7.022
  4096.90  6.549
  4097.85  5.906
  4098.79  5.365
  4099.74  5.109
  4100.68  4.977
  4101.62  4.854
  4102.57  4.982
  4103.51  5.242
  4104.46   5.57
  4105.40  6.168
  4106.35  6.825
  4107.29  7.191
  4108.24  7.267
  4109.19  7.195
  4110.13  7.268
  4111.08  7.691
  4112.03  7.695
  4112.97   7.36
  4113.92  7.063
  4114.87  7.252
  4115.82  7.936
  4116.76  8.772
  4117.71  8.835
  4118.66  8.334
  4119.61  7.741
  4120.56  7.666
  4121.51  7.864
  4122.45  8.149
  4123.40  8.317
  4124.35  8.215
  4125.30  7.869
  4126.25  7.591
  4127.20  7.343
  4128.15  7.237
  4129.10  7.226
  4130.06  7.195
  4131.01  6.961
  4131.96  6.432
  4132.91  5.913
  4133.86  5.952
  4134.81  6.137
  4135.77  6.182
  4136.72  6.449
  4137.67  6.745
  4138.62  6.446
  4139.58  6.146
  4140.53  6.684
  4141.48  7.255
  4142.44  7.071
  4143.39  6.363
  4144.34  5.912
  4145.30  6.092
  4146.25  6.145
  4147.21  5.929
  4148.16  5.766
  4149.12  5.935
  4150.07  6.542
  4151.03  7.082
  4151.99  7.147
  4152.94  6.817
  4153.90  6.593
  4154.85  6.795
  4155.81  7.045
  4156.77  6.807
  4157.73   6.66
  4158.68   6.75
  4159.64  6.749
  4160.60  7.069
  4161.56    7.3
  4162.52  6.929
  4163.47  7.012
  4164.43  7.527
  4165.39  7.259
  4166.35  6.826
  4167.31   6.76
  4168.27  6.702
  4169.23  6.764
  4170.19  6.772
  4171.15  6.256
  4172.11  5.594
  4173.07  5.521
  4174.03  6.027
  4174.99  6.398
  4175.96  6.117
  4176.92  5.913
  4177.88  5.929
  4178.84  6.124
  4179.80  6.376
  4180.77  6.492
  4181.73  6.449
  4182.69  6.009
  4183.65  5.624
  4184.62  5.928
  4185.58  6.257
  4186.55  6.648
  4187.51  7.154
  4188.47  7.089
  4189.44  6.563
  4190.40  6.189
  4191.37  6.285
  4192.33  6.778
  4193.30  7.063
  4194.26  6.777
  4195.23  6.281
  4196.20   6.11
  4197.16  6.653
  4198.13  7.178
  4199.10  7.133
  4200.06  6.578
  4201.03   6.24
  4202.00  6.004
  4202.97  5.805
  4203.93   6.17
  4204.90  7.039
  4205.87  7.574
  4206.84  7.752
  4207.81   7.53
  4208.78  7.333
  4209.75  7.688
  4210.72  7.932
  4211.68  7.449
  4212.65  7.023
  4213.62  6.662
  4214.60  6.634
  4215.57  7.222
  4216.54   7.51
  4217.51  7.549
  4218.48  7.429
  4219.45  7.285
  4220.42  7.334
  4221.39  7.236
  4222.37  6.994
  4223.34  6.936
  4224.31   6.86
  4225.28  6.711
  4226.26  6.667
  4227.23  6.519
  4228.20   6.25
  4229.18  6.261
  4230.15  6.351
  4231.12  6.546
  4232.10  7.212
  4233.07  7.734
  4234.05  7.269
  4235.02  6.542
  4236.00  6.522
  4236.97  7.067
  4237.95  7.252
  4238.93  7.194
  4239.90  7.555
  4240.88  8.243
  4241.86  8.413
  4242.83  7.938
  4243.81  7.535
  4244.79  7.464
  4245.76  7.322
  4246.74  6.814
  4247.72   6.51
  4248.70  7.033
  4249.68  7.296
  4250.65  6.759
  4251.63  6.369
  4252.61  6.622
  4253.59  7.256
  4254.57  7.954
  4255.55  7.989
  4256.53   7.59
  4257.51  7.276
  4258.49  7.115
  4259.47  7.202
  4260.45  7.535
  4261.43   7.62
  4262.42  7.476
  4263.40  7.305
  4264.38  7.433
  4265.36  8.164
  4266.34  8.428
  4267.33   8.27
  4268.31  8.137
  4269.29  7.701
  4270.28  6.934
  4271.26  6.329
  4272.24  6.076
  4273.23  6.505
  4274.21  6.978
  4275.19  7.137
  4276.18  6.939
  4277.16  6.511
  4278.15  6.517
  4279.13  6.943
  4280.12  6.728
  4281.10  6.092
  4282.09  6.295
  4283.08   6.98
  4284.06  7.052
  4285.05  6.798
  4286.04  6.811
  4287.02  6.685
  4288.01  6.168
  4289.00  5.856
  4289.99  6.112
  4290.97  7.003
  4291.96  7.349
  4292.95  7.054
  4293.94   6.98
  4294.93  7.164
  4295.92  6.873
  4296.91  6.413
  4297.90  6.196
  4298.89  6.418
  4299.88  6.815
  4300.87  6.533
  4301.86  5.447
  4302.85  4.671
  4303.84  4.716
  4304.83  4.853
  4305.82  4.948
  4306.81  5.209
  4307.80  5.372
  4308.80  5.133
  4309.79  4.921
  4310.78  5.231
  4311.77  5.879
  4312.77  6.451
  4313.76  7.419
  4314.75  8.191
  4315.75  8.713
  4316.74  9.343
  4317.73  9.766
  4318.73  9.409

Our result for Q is 0.09 mag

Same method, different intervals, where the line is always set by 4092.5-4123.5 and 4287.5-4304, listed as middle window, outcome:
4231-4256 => -0.12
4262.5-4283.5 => -0.10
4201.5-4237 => -0.06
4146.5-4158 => 0.03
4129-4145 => 0.05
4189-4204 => 0.03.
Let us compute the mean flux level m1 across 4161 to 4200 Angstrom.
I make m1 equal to 6.52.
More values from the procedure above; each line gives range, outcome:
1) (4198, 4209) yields 6.84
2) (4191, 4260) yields 7.05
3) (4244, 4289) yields 7.08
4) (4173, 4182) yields 6.15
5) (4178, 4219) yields 6.76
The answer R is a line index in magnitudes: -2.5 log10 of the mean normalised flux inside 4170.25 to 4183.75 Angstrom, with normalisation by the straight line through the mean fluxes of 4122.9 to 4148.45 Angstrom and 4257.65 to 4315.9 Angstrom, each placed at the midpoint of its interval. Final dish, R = 0.10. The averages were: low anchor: 6.73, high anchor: 6.65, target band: 6.1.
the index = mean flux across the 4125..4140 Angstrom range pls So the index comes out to 6.72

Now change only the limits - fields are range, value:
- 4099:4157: 6.83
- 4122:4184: 6.65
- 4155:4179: 6.6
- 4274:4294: 6.7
